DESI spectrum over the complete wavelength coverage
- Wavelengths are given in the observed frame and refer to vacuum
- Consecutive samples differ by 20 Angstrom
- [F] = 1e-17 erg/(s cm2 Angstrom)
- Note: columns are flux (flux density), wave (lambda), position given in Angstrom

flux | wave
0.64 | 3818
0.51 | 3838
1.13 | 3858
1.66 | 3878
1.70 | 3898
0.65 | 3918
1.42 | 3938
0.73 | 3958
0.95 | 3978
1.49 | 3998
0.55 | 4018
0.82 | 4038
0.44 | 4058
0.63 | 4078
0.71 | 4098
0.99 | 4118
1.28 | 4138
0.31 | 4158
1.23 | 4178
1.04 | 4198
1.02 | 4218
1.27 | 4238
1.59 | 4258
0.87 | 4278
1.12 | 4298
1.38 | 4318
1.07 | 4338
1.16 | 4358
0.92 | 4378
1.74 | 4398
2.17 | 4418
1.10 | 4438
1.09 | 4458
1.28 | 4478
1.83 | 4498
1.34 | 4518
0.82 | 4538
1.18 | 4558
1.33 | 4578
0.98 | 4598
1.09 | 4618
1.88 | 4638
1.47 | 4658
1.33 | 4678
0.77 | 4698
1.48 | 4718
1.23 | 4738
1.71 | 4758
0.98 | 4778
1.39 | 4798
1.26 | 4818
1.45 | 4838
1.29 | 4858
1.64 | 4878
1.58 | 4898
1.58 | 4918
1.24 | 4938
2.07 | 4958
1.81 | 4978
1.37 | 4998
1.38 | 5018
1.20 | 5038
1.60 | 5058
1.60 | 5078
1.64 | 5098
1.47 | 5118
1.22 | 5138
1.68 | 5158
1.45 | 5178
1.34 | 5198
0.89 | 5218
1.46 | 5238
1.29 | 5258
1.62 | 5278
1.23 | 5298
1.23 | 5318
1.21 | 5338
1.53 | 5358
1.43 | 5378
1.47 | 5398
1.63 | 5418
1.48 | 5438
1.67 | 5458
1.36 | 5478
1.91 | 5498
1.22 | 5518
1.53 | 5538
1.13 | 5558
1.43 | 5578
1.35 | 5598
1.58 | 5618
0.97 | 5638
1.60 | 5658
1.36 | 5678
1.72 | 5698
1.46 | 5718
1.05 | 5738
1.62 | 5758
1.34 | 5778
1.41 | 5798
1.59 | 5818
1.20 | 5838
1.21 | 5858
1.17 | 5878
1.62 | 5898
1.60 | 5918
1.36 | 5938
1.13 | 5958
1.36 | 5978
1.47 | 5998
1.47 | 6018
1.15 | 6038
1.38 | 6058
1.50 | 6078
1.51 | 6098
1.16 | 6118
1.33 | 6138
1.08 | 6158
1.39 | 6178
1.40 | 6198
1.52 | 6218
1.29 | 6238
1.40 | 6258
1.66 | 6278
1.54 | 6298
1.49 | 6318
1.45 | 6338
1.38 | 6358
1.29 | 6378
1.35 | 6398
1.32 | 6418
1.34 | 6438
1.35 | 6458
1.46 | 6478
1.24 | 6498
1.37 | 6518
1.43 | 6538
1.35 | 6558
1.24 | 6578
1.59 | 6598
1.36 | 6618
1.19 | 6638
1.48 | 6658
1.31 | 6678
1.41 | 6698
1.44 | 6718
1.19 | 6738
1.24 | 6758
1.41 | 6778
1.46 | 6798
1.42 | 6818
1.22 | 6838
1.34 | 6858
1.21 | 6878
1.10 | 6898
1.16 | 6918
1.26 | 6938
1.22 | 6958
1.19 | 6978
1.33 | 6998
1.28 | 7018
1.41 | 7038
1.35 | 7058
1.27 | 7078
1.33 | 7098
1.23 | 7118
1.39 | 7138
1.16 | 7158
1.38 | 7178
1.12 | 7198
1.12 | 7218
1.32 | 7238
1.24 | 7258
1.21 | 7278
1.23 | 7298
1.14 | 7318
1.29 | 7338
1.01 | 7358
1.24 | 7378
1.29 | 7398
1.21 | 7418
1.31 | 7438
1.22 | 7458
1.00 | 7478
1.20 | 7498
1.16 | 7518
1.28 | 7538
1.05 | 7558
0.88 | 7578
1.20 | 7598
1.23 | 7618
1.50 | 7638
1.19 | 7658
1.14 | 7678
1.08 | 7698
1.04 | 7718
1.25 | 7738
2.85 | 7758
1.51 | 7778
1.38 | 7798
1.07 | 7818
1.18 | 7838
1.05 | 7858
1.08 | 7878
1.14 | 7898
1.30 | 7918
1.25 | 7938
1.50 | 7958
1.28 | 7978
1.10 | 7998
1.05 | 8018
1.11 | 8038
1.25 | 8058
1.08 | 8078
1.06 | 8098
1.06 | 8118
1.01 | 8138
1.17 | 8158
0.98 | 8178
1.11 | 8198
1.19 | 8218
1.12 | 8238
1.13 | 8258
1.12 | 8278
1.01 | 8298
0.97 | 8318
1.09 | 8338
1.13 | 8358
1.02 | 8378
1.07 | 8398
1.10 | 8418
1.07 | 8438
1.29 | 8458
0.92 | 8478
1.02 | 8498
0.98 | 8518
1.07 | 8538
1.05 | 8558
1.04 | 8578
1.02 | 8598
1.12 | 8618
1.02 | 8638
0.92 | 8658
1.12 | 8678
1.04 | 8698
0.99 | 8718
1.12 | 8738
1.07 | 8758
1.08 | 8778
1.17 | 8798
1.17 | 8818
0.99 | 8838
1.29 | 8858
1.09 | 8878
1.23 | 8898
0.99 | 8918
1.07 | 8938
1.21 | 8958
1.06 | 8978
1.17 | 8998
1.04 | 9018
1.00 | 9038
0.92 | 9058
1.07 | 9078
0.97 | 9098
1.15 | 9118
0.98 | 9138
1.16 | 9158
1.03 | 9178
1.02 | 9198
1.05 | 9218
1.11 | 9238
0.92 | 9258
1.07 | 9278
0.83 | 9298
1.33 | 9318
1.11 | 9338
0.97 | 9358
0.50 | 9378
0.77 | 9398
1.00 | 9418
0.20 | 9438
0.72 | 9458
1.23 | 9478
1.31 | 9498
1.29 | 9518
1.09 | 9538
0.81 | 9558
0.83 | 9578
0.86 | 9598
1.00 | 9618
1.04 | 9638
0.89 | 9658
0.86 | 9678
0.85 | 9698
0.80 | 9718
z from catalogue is 0.183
